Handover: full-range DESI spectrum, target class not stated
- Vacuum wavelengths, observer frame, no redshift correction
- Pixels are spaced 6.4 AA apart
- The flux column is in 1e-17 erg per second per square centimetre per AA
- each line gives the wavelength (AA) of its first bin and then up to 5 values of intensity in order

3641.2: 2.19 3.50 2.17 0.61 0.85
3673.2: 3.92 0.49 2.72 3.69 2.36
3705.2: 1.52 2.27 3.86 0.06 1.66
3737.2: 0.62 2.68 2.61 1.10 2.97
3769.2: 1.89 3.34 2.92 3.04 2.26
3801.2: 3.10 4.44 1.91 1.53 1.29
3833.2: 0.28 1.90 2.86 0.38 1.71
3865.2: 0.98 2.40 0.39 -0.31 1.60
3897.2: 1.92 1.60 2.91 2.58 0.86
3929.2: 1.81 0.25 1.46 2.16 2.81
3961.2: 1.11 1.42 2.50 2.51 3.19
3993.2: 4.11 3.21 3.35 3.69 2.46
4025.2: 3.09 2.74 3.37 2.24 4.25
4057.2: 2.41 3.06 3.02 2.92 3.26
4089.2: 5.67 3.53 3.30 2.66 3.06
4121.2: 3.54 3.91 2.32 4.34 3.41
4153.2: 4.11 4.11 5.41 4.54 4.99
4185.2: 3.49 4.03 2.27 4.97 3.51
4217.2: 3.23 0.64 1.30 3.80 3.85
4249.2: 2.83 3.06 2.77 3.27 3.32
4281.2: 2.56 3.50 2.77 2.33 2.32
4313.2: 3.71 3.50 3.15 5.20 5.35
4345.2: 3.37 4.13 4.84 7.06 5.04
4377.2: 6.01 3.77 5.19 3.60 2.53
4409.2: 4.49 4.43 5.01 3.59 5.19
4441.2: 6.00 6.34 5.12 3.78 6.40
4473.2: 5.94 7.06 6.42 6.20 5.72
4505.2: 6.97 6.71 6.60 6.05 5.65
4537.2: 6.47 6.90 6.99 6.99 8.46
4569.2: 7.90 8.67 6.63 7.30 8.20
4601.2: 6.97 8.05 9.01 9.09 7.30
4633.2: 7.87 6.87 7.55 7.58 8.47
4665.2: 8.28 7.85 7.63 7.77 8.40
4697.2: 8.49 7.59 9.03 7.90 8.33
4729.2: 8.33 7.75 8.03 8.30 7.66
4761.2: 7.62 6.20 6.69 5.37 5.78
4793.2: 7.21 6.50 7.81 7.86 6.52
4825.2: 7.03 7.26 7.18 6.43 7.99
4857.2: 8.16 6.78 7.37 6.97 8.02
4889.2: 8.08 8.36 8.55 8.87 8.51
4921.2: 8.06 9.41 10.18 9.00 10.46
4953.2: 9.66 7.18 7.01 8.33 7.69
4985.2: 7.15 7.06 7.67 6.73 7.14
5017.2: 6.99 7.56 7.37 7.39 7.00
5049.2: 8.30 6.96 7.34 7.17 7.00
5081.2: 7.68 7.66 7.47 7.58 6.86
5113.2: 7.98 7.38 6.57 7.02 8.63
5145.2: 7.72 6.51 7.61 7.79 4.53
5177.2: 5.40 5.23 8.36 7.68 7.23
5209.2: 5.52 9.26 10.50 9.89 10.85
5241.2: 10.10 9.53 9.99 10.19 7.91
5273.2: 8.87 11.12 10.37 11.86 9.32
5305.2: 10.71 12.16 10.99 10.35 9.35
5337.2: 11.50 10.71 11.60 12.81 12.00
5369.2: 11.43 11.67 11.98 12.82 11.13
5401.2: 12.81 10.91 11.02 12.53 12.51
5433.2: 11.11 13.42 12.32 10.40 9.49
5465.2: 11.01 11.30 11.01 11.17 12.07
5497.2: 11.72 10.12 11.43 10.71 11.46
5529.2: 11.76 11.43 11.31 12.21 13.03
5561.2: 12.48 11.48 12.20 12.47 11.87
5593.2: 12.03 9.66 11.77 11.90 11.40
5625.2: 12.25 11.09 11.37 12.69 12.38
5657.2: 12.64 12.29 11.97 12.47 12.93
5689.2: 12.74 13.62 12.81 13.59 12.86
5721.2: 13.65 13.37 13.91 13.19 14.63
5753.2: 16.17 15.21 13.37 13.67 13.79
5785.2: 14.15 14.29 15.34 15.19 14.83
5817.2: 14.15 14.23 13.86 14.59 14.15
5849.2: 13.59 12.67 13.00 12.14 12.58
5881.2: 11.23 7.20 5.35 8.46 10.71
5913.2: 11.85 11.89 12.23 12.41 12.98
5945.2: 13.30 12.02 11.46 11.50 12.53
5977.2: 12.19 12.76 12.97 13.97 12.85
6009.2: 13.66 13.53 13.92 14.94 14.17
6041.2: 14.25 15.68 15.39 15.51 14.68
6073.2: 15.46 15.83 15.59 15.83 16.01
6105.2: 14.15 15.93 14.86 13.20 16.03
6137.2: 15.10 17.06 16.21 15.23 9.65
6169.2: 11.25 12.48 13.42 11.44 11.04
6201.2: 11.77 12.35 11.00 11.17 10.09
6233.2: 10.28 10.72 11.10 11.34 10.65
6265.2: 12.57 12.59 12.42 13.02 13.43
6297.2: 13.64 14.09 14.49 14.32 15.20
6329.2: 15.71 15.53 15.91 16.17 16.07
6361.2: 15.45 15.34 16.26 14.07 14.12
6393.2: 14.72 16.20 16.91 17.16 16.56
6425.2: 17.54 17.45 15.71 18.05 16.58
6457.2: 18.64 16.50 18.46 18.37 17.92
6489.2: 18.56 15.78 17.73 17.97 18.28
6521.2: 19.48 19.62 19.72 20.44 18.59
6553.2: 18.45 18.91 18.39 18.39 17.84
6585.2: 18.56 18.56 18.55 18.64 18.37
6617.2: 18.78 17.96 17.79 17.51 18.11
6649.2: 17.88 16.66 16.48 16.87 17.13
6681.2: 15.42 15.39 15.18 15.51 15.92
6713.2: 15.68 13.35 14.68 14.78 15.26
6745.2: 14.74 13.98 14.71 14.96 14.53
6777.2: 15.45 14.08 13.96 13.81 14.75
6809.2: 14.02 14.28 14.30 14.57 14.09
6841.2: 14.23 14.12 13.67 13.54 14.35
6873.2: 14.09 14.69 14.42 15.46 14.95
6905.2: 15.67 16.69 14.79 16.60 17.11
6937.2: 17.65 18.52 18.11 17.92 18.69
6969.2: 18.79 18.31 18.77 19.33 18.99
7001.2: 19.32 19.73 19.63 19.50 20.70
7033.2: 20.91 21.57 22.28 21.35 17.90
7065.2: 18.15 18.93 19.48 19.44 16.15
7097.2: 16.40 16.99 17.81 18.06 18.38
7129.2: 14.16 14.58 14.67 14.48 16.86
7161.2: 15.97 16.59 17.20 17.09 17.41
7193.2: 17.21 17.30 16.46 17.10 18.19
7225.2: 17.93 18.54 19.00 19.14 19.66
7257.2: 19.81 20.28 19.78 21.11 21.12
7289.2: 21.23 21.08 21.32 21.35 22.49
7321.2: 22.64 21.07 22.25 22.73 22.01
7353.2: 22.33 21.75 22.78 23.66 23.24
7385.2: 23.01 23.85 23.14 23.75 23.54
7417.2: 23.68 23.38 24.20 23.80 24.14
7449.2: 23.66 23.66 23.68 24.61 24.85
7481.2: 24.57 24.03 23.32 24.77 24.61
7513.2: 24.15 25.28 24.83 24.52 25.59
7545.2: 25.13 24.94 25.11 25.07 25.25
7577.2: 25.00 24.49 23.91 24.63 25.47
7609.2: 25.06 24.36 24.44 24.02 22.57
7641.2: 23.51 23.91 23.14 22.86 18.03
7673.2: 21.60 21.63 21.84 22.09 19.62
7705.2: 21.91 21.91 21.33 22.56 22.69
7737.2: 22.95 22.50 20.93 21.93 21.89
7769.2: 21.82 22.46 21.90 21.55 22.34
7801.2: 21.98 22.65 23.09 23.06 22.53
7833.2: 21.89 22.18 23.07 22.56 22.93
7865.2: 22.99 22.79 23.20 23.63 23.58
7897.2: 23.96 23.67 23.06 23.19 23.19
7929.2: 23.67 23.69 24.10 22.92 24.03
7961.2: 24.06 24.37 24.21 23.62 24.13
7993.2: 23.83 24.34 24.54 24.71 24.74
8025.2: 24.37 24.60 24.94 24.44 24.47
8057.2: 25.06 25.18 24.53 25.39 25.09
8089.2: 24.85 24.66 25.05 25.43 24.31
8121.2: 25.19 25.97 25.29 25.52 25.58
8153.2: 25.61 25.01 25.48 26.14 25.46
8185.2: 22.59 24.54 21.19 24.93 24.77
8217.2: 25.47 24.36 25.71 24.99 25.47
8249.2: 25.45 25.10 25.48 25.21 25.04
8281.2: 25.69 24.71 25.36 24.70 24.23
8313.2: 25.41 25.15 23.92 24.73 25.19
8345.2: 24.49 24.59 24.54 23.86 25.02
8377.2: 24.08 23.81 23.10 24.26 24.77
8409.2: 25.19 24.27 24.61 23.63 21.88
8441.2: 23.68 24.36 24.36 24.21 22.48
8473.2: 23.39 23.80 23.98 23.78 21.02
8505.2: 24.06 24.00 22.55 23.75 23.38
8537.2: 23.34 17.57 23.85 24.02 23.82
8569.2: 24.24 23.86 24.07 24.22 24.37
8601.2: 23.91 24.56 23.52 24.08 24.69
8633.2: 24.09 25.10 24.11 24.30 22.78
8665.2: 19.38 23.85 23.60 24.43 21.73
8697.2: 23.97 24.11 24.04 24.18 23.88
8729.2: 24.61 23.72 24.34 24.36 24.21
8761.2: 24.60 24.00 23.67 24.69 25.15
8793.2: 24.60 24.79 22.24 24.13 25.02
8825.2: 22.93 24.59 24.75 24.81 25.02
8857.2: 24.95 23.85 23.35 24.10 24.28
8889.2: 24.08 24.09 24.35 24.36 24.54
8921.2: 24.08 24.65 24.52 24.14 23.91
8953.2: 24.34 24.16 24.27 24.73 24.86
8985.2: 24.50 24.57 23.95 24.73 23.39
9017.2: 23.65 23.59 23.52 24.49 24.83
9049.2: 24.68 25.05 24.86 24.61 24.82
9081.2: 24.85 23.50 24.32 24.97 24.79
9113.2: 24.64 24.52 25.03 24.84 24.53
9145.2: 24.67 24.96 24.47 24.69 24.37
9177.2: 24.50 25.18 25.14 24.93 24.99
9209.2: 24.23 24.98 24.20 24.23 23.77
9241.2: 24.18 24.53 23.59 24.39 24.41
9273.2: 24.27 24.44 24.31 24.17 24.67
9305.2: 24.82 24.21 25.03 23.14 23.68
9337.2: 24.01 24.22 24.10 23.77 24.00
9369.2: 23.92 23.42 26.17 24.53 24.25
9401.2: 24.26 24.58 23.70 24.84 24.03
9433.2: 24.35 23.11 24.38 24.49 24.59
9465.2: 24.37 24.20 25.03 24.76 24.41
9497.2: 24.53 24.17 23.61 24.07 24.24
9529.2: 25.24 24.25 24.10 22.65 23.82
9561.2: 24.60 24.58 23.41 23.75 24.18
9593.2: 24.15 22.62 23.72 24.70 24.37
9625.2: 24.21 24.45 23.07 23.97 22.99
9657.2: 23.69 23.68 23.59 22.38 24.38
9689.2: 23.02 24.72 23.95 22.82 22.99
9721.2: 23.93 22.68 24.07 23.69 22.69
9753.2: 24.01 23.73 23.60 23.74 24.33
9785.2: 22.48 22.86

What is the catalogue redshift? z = 0.000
